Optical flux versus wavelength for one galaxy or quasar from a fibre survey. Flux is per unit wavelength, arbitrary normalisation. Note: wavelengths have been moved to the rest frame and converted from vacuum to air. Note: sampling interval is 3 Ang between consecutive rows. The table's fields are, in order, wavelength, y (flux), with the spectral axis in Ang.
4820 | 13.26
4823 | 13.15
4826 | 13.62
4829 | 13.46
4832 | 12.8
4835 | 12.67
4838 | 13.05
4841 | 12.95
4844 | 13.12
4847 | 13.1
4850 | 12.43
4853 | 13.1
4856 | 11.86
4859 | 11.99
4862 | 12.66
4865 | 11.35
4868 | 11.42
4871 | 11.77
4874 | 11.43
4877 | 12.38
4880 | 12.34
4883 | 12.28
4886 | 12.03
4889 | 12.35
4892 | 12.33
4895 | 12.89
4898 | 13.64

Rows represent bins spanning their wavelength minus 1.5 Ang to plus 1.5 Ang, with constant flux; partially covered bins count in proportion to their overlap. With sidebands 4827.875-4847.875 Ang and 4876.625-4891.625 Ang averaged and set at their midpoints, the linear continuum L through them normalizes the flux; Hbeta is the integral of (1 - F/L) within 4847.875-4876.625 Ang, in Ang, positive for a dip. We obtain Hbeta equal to 1.3 Ang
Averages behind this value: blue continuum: 13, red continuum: 12.3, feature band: 12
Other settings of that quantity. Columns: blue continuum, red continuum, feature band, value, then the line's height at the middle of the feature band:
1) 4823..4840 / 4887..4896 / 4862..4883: 1.3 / 12.7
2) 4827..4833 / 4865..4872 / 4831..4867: -0.6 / 12.4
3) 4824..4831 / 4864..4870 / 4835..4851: -0.3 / 12.7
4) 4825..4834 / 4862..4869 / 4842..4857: -0.5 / 12.4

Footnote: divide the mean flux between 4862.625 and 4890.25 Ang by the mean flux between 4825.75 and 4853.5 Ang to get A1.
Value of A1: 0.92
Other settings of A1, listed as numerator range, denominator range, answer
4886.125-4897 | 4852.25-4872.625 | 1.04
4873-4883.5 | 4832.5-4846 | 0.94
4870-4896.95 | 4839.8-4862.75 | 0.97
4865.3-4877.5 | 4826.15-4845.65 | 0.89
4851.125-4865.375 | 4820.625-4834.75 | 0.93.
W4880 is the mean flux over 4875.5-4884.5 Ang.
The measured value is 12.3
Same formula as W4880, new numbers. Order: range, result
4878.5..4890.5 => 12.2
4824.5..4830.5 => 13.5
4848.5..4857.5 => 12.5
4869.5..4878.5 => 11.9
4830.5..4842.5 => 12.9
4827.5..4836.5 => 13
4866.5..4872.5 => 11.6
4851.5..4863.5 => 12.4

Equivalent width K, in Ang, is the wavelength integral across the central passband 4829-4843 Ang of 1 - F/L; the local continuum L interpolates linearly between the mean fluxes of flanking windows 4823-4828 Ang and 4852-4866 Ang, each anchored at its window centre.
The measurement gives 0.1 Ang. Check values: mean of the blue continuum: 13.5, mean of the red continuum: 12.2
